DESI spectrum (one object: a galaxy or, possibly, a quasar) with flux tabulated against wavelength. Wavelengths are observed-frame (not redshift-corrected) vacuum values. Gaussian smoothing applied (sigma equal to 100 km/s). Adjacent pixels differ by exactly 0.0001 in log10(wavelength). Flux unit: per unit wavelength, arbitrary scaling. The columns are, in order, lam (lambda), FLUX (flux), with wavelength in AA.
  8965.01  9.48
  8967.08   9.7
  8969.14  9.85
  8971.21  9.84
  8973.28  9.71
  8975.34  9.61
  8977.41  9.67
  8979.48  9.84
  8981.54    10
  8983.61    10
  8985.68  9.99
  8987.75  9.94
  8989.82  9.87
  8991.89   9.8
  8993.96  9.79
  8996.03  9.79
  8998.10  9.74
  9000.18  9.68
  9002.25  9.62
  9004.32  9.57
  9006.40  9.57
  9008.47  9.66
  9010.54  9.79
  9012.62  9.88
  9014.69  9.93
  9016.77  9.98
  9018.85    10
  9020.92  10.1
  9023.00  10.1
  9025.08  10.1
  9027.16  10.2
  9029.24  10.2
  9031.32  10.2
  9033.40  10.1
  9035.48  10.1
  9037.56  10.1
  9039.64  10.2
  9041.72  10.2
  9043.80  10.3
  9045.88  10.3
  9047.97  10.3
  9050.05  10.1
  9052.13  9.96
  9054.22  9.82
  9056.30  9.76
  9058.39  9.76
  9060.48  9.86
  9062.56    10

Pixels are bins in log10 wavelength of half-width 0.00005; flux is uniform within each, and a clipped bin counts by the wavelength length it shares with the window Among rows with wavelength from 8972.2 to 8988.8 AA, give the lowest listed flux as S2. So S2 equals 9.61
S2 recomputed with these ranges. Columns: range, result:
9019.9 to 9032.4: 10.1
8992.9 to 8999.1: 9.74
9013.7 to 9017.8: 9.93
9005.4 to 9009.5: 9.57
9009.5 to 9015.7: 9.79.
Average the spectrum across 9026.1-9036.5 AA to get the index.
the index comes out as 10.2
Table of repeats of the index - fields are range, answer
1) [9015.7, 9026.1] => 10.1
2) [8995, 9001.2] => 9.73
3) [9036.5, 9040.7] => 10.2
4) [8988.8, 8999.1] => 9.8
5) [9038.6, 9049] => 10.3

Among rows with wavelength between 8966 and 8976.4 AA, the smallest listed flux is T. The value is 9.61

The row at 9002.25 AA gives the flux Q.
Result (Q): 9.62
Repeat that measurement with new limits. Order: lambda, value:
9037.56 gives 10.1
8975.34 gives 9.61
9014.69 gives 9.93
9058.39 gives 9.76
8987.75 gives 9.94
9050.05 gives 10.1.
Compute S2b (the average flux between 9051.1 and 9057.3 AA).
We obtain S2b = 9.85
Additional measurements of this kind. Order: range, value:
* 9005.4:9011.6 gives 9.68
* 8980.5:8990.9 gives 9.96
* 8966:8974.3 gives 9.76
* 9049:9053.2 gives 10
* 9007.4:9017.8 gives 9.85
